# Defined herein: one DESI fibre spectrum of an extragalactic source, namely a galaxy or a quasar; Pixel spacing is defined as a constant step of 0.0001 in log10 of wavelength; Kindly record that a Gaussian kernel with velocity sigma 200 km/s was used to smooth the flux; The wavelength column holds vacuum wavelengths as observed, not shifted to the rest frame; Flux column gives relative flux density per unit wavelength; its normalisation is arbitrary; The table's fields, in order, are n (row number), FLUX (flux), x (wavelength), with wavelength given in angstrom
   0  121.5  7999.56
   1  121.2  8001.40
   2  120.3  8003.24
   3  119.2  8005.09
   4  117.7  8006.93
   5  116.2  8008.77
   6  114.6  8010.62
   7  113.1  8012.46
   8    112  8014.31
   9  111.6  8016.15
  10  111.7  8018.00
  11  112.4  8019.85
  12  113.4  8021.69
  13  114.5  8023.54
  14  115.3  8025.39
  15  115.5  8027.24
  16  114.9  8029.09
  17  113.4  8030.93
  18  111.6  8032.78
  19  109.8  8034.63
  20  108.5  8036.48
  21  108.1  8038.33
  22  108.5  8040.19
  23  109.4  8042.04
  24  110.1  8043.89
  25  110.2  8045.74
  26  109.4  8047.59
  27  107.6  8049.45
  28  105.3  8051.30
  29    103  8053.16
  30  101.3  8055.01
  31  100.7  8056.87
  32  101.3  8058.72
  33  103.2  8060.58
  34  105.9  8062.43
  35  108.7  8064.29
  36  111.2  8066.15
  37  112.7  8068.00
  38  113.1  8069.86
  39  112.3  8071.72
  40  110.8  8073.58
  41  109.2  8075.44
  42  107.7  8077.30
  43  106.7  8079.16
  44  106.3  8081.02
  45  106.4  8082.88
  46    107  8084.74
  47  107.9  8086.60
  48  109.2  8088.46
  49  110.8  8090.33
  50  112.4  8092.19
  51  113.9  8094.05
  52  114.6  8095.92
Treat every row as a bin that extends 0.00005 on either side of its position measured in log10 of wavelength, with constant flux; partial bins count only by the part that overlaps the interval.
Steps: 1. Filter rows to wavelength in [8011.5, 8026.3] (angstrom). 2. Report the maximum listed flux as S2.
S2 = 115.3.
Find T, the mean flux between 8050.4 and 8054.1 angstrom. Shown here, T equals 104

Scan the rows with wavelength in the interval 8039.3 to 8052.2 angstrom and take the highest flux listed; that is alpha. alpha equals 110.2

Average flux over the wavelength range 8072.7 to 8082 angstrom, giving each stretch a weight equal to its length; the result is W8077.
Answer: 108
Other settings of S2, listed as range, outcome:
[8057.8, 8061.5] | 103.2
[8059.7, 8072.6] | 113.1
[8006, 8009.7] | 117.7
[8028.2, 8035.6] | 114.9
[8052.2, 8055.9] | 103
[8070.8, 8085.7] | 112.3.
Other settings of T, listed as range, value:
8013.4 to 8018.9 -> 112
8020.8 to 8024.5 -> 114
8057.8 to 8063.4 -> 103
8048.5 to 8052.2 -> 106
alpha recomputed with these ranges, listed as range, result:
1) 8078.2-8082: 106.7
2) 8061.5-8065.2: 108.7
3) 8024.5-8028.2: 115.5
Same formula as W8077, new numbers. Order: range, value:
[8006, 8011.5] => 116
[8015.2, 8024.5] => 113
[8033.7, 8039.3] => 109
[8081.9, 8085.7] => 107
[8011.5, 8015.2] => 113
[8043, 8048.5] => 110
